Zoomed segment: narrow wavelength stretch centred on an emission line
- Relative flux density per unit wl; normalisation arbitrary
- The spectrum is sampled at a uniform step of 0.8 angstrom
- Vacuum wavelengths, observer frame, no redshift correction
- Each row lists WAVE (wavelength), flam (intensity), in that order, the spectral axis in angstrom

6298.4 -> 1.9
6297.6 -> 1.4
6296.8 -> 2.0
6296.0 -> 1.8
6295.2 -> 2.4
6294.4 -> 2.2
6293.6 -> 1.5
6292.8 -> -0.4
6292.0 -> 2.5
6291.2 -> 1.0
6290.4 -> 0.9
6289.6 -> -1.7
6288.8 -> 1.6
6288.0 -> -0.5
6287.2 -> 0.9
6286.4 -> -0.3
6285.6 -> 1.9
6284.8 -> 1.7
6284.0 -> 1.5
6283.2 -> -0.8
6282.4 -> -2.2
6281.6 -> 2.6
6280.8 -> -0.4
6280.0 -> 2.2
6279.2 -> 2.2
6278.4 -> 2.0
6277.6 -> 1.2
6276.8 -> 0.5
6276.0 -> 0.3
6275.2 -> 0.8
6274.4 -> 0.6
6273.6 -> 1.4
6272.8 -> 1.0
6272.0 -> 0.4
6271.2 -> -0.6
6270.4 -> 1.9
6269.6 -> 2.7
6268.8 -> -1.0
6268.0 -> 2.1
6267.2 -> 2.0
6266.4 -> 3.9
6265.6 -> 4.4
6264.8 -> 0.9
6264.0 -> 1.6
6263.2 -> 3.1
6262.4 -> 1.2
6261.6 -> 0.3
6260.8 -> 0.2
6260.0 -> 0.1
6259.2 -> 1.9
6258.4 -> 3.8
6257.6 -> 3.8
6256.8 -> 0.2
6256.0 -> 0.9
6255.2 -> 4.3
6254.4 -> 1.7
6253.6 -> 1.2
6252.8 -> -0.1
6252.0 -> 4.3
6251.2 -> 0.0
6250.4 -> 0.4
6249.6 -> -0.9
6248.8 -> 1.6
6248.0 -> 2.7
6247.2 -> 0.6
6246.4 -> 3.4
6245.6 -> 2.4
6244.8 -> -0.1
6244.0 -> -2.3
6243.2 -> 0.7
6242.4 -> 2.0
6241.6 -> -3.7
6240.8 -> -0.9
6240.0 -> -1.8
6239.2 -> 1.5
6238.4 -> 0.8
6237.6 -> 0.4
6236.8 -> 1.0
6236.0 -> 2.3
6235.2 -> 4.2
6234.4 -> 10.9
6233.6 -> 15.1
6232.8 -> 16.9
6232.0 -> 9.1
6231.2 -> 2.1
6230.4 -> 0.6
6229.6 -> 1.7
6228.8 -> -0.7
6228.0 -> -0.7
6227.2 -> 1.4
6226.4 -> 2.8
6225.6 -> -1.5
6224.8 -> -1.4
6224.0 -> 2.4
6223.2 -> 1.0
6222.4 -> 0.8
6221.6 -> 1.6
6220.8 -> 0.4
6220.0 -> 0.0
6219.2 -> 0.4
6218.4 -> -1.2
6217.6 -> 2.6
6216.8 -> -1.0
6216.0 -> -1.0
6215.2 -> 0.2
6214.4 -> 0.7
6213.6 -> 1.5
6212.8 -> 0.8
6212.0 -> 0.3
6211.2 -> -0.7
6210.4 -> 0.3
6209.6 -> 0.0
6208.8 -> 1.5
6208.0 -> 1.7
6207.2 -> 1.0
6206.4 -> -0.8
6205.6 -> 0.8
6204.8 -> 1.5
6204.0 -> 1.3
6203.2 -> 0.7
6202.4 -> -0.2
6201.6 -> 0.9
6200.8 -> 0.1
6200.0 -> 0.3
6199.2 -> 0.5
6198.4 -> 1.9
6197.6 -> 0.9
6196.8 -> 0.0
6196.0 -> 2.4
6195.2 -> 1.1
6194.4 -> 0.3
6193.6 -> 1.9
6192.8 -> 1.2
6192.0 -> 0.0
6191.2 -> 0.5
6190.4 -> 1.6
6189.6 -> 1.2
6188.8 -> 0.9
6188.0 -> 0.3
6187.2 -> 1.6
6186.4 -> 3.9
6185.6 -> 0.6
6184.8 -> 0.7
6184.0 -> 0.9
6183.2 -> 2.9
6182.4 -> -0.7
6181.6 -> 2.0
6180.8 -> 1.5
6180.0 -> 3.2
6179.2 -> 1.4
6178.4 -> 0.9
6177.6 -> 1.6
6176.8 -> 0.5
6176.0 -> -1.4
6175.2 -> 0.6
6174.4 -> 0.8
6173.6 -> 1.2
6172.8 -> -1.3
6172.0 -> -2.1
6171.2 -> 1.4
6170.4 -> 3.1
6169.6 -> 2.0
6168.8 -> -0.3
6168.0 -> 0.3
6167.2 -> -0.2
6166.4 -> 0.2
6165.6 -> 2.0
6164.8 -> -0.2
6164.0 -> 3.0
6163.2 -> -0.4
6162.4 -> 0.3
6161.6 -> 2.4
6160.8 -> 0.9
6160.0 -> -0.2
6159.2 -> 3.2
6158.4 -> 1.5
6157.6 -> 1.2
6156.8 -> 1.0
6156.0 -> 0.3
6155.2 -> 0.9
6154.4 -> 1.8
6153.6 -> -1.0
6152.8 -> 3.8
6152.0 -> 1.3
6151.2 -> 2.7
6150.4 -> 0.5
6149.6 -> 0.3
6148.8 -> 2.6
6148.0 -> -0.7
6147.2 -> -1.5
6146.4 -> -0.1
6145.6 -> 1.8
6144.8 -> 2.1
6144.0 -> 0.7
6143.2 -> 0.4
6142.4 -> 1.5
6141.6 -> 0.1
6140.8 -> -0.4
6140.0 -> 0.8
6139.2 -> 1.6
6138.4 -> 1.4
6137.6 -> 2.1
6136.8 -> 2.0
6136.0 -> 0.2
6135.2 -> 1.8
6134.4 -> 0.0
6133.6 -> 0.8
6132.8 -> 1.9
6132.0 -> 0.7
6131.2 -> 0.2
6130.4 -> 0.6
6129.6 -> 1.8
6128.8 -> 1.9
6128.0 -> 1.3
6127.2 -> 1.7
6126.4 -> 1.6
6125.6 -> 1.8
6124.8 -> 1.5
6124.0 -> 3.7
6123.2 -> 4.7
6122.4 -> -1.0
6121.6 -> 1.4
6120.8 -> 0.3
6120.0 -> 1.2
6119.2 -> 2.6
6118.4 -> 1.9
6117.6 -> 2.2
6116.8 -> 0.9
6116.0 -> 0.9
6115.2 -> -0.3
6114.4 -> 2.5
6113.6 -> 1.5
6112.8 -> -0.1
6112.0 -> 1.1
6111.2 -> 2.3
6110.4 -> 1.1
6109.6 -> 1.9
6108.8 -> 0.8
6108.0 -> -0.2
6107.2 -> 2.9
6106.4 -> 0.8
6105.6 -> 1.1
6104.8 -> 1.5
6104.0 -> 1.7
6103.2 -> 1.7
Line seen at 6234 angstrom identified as H-gamma 4340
